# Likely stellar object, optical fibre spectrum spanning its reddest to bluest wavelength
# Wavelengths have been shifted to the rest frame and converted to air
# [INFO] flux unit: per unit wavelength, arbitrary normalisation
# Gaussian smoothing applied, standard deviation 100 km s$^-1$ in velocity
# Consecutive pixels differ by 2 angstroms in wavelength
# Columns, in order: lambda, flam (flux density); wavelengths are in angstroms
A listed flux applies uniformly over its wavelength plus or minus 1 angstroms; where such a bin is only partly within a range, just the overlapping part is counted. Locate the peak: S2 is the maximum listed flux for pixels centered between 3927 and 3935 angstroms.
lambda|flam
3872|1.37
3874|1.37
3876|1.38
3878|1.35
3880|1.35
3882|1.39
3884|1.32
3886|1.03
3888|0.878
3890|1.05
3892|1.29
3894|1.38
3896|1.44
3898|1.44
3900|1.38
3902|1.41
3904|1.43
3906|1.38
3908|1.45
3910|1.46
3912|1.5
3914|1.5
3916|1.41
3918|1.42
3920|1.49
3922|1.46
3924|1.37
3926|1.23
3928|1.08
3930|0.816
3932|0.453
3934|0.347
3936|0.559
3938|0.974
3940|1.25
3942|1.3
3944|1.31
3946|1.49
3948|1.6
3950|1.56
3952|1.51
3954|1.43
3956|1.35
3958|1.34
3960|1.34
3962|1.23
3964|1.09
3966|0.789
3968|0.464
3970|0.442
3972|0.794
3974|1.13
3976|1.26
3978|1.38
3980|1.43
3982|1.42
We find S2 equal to 1.08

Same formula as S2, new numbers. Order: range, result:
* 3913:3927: 1.5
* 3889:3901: 1.44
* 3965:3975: 1.13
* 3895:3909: 1.45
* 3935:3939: 0.974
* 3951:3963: 1.51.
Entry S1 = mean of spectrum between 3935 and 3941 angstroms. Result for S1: 0.928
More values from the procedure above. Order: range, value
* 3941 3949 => 1.43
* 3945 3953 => 1.54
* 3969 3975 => 0.789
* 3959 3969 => 0.983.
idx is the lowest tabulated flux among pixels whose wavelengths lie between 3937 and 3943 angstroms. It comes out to 0.974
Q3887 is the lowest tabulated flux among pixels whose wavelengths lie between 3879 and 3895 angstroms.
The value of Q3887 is 0.878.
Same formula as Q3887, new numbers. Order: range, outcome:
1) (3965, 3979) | 0.442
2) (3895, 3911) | 1.38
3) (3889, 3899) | 1.05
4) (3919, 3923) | 1.46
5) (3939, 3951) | 1.25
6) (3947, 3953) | 1.51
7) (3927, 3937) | 0.347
